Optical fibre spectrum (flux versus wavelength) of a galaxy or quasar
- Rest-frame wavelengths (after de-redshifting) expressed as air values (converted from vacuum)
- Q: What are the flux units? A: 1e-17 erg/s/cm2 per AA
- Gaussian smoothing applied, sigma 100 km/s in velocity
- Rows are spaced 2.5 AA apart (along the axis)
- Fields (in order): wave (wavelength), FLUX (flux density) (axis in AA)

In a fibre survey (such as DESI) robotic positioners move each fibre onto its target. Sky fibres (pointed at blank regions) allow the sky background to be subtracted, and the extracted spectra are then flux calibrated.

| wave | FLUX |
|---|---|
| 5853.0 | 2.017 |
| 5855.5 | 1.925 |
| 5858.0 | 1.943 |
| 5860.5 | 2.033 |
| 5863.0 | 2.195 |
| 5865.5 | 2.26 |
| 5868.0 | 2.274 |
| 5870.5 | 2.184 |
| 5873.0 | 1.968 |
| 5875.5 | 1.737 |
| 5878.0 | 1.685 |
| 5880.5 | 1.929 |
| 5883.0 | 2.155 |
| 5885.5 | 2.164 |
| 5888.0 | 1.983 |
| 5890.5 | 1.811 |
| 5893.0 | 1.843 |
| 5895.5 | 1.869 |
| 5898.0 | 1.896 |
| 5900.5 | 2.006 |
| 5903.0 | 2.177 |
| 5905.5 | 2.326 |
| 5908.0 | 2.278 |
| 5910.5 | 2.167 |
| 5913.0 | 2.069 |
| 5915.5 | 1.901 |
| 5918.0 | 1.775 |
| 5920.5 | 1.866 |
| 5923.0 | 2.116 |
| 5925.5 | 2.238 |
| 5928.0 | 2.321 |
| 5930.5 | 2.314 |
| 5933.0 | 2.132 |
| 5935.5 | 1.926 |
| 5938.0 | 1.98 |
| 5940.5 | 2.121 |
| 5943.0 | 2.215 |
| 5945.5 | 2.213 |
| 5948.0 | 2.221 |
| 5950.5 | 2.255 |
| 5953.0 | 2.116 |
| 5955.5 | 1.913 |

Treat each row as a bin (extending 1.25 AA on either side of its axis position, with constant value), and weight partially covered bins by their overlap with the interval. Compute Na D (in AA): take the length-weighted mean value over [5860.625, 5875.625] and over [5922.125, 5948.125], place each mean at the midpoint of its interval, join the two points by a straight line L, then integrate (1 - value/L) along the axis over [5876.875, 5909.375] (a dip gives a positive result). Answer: 1.9 AA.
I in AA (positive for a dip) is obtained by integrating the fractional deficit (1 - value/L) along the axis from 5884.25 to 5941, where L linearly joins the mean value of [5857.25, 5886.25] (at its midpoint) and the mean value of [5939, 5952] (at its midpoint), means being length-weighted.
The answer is 2.00 AA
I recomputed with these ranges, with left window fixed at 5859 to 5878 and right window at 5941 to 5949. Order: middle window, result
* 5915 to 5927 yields 0.95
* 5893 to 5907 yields 0.55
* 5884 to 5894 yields 0.69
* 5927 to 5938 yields 0.18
